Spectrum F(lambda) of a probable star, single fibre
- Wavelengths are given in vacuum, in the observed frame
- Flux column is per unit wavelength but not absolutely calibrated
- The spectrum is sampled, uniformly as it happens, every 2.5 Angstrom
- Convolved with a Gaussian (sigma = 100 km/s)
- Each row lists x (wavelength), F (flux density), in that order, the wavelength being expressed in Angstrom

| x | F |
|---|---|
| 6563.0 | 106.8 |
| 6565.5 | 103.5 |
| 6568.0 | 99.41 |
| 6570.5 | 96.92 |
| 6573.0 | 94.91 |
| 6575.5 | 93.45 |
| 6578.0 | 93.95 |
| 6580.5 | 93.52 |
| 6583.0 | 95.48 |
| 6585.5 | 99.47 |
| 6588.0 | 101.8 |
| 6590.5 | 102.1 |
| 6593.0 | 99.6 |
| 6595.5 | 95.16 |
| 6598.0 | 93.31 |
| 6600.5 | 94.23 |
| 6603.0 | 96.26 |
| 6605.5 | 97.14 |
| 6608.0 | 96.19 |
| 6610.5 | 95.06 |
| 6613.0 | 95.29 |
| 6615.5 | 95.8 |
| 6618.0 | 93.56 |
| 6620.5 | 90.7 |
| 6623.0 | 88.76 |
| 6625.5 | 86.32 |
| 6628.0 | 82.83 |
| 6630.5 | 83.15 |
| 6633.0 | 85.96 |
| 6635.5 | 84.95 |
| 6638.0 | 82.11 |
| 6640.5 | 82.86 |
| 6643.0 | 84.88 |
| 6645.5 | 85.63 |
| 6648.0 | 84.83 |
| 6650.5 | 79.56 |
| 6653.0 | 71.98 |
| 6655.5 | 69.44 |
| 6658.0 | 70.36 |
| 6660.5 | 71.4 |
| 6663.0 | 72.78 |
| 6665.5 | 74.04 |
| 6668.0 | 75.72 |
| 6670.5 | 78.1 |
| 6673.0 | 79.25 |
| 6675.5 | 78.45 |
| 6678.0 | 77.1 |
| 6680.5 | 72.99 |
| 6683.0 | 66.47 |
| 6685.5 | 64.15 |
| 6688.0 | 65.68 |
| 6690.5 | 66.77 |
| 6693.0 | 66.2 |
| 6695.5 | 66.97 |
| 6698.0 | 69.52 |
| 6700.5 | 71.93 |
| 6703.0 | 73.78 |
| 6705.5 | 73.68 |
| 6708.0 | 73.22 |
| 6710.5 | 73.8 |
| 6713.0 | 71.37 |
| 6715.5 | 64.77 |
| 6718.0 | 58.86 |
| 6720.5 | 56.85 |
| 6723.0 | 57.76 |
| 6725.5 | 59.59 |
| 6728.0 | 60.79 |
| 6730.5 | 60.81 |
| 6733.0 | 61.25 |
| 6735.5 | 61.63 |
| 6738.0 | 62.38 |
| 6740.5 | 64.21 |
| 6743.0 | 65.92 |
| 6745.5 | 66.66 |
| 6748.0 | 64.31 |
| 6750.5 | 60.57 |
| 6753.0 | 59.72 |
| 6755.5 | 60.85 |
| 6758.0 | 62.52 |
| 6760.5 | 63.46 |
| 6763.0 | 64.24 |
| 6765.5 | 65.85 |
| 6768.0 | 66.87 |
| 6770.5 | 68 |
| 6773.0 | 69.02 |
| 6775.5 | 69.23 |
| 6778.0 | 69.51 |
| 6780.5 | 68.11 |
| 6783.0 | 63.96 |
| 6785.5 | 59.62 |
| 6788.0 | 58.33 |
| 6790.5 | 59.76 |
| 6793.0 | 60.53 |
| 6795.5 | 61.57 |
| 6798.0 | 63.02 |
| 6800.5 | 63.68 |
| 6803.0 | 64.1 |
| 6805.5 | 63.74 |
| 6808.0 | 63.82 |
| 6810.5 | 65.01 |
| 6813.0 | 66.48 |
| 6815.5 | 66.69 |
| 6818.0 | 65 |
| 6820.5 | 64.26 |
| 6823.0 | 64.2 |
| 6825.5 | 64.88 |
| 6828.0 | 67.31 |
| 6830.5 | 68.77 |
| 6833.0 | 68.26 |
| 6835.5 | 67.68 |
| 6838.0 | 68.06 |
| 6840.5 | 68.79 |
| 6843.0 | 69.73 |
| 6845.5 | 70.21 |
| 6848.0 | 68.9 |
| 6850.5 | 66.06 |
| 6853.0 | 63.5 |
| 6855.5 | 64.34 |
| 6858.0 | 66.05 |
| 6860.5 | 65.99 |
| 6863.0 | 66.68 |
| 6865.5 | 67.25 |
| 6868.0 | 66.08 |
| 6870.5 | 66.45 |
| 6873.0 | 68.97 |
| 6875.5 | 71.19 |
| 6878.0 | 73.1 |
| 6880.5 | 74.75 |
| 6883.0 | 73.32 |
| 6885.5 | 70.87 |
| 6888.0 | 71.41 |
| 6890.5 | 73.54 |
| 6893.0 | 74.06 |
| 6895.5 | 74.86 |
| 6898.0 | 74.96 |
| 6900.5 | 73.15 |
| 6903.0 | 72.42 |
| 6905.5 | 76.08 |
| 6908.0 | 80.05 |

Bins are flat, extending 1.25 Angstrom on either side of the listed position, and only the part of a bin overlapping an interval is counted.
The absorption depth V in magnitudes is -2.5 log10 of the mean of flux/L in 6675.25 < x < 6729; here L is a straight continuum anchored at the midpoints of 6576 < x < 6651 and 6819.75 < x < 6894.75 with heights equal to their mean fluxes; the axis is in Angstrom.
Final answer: 0.23 mag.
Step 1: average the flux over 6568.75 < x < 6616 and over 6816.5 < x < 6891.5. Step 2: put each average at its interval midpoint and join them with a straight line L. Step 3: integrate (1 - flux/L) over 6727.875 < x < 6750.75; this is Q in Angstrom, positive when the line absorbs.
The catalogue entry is 5.0 Angstrom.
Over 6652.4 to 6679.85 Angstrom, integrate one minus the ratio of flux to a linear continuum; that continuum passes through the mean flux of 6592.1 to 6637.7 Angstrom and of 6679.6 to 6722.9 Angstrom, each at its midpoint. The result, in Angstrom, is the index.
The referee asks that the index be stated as 1.02 Angstrom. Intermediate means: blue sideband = 91.6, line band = 74.4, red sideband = 67.7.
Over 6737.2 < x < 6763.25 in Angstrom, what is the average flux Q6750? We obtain 63.1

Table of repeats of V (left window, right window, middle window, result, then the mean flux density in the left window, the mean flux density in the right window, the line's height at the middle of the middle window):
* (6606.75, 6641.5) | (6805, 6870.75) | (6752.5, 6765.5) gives 0.19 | 88.9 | 66.5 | 74.7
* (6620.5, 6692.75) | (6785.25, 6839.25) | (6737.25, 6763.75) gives 0.11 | 77.5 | 64.4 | 69.6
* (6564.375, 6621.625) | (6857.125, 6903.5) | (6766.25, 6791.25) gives 0.22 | 96.4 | 70.8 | 79.8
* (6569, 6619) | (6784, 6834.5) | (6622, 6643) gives 0.07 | 96.2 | 64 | 90.4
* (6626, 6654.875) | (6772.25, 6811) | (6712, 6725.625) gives 0.18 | 82.4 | 63.9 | 72.8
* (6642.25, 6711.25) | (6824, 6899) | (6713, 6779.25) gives 0.13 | 73.4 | 69.2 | 71.8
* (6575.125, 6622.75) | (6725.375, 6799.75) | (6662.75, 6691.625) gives 0.11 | 95.8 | 63.5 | 80.3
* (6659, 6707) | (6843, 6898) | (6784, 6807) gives 0.15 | 71.8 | 69.5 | 70.5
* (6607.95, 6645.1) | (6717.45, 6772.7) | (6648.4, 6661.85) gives 0.12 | 88.2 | 62.6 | 82.1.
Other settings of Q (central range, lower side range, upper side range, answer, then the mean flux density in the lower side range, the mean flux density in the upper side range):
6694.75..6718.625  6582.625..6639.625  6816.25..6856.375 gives 3.40 Angstrom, 92.7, 66.9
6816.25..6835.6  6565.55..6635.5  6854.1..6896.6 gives 2.09 Angstrom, 94.1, 69.9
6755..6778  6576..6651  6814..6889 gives 3.13 Angstrom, 91.5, 67.9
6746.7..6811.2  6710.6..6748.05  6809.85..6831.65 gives 0.62 Angstrom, 62.8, 65.9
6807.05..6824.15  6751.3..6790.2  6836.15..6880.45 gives 0.29 Angstrom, 64.5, 67.9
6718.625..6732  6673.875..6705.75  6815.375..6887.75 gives 2.03 Angstrom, 70.3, 67.9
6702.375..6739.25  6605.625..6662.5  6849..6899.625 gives 6.87 Angstrom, 84.7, 69.7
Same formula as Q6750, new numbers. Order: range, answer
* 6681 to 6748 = 65.6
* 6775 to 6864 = 65.4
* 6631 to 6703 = 75.1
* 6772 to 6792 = 64.6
